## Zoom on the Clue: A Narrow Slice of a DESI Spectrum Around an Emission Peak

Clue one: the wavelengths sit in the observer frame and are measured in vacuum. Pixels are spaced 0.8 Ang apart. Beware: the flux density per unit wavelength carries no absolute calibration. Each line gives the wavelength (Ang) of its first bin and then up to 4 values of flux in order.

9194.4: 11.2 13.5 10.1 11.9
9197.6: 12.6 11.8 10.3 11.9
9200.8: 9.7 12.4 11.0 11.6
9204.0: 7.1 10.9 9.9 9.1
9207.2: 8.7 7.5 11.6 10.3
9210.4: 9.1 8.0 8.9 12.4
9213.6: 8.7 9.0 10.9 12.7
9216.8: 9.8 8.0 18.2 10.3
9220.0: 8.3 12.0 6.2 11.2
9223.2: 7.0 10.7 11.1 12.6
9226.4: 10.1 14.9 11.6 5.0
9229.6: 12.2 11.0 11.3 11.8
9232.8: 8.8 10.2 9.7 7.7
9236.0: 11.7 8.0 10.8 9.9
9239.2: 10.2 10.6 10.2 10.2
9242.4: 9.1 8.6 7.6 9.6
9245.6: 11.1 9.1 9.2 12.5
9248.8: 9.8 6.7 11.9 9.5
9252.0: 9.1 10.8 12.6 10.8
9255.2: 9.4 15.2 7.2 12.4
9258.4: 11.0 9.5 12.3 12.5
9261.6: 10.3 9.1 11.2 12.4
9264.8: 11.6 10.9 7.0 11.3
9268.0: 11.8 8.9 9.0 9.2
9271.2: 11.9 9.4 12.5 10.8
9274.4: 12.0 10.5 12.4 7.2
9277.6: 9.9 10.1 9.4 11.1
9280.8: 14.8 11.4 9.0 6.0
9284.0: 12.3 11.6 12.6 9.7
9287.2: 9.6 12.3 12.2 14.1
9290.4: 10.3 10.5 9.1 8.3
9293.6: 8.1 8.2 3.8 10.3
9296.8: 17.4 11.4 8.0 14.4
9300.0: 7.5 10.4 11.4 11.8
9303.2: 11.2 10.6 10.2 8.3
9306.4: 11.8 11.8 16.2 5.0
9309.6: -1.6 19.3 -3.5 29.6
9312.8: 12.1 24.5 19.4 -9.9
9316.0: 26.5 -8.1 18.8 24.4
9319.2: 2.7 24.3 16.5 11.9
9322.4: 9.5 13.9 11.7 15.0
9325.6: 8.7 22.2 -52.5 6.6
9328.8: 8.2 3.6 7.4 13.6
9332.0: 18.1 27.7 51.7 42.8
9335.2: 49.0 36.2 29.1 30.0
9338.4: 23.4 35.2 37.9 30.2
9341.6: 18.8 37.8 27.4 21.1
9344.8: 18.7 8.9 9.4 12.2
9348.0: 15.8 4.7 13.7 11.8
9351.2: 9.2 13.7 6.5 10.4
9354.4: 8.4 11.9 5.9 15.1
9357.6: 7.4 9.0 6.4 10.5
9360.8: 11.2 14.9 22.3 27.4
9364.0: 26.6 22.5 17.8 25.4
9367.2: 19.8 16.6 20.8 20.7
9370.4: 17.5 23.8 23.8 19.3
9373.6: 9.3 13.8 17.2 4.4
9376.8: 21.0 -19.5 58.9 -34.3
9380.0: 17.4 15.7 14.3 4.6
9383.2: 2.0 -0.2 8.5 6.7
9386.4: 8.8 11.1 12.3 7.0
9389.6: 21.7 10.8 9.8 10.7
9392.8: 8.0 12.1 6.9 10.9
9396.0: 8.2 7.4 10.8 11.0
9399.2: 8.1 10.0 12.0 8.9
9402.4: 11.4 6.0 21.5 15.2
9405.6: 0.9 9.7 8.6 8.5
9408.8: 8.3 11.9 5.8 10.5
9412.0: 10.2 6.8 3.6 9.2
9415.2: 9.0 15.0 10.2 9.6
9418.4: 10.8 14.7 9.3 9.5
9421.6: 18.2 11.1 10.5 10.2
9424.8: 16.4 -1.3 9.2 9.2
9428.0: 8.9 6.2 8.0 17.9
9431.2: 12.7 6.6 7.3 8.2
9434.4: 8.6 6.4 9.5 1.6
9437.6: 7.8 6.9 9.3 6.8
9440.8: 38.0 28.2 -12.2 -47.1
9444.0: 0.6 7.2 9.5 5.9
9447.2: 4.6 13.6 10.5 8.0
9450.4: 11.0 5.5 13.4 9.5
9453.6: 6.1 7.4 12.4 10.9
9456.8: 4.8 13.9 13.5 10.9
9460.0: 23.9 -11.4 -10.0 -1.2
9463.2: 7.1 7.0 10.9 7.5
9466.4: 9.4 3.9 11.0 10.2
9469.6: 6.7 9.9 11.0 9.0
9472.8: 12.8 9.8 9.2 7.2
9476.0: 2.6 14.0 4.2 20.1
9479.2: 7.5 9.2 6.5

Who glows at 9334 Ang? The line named Halpha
